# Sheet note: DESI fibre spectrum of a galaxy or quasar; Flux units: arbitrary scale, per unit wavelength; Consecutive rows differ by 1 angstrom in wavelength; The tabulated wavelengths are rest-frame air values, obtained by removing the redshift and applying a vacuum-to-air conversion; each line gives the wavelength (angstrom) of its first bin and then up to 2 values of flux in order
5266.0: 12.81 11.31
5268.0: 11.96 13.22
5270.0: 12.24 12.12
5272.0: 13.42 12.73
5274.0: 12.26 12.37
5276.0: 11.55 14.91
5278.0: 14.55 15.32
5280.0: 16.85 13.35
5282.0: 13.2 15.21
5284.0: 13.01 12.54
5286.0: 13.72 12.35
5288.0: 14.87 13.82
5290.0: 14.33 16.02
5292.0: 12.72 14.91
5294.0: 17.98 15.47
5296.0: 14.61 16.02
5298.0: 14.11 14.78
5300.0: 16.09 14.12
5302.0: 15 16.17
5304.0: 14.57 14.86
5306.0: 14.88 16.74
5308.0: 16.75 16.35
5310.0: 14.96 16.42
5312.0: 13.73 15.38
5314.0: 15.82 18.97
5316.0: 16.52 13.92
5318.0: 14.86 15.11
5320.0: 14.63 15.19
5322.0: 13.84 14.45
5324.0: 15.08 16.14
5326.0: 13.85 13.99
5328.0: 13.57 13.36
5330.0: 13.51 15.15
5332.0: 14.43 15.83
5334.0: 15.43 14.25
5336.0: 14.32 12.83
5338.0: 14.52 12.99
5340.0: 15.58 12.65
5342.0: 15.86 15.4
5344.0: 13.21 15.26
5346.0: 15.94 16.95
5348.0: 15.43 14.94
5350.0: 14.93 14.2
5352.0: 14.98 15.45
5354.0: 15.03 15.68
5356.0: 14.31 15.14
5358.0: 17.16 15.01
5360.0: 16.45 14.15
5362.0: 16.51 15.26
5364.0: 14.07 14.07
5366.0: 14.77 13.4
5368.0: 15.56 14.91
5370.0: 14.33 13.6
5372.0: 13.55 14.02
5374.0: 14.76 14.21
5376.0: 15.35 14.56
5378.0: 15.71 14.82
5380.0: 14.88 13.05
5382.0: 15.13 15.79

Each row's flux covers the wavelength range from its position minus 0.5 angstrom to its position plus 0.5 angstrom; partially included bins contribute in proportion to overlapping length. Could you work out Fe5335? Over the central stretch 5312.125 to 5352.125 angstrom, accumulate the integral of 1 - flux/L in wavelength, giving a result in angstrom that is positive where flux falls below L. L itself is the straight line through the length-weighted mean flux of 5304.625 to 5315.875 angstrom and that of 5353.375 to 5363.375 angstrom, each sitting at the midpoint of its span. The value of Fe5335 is 2.3 angstrom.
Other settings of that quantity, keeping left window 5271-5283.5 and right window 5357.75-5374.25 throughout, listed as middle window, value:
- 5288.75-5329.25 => -3.0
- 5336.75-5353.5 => -0.3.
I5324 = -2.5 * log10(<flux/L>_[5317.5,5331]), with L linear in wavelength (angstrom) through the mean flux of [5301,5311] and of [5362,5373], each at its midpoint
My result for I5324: 0.06 mag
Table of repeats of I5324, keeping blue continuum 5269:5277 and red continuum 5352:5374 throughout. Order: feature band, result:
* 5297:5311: -0.152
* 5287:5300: -0.139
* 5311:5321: -0.134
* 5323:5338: -0.028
